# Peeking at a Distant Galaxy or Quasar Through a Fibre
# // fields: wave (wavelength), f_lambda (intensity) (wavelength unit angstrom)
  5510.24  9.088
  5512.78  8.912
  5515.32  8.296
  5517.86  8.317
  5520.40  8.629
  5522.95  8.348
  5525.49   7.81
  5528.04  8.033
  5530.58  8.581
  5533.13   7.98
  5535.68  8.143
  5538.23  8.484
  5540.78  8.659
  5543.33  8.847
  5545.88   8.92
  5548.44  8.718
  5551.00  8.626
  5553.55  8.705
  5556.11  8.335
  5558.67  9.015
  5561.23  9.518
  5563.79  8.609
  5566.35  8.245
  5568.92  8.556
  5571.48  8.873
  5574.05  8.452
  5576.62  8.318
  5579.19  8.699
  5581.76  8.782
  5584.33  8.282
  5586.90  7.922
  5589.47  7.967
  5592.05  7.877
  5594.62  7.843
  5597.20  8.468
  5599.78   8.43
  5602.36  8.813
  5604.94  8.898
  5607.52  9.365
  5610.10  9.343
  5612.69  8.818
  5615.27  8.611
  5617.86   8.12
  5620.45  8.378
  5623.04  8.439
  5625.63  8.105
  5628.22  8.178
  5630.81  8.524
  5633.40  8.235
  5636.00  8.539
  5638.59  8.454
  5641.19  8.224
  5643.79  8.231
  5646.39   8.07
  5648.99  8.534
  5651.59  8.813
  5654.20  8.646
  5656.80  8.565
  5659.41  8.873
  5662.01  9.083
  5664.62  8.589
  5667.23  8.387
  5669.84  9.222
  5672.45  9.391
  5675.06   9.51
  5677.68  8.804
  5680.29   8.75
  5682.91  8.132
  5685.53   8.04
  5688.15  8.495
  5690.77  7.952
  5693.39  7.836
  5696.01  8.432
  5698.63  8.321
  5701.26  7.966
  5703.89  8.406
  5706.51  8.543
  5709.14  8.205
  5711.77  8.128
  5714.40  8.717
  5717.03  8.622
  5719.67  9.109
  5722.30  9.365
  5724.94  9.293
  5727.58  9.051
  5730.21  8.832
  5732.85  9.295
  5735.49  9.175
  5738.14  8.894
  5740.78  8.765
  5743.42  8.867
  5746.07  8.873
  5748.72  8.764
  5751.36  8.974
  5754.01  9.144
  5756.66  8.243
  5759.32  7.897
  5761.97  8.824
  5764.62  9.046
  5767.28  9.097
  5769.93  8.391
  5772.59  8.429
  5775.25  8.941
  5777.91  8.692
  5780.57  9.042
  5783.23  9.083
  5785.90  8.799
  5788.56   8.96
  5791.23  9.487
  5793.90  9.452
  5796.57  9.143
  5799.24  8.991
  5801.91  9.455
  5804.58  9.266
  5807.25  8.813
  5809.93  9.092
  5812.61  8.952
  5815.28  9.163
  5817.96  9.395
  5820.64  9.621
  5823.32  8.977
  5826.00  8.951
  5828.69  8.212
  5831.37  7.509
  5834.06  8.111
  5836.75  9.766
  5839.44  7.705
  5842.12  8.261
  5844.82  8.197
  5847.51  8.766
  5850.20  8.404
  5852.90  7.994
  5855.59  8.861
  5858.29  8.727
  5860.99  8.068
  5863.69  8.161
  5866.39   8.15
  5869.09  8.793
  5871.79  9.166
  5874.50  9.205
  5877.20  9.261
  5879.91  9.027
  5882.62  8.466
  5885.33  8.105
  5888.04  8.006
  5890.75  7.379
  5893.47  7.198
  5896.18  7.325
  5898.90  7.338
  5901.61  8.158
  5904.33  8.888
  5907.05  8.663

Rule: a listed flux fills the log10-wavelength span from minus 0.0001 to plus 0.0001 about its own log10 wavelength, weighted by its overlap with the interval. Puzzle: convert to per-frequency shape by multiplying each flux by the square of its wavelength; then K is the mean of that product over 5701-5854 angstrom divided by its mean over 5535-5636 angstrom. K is 1.10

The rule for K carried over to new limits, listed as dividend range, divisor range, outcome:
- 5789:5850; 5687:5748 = 1.06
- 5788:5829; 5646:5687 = 1.10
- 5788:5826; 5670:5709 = 1.13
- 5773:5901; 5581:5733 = 1.08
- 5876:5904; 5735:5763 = 0.97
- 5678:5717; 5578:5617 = 1.01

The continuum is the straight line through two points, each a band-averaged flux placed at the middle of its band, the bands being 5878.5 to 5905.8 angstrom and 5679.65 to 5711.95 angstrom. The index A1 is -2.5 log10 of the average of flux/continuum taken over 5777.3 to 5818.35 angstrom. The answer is -0.13 mag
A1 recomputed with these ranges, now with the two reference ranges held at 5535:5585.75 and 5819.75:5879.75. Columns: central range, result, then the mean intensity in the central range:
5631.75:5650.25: 0.04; 8.33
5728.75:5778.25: -0.02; 8.8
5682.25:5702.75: 0.06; 8.15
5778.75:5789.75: -0.04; 8.96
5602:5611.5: -0.06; 9.13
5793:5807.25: -0.08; 9.22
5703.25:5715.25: 0.03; 8.39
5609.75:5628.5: 0.02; 8.47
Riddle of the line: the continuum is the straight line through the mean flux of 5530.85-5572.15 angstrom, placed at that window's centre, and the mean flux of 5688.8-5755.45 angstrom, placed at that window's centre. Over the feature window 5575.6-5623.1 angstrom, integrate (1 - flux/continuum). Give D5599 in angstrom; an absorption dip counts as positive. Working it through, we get 0.9 angstrom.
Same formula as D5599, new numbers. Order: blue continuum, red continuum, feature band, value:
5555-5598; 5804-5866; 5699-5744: -1.11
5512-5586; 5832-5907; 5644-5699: -0.82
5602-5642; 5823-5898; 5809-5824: -1.44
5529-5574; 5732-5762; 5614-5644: 1.23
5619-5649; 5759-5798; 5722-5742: -0.80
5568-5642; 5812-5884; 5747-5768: -0.37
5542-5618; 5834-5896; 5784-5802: -1.49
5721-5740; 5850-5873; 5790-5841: -1.40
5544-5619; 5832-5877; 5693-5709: 0.55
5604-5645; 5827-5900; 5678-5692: 0.26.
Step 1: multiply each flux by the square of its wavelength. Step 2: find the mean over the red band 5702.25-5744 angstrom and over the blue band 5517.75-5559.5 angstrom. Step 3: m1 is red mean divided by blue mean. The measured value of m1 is 1.11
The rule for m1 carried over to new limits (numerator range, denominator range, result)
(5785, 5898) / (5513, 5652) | 1.12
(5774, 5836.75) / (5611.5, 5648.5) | 1.14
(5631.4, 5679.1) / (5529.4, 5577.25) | 1.04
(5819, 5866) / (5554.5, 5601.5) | 1.10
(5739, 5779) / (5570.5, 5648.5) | 1.09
